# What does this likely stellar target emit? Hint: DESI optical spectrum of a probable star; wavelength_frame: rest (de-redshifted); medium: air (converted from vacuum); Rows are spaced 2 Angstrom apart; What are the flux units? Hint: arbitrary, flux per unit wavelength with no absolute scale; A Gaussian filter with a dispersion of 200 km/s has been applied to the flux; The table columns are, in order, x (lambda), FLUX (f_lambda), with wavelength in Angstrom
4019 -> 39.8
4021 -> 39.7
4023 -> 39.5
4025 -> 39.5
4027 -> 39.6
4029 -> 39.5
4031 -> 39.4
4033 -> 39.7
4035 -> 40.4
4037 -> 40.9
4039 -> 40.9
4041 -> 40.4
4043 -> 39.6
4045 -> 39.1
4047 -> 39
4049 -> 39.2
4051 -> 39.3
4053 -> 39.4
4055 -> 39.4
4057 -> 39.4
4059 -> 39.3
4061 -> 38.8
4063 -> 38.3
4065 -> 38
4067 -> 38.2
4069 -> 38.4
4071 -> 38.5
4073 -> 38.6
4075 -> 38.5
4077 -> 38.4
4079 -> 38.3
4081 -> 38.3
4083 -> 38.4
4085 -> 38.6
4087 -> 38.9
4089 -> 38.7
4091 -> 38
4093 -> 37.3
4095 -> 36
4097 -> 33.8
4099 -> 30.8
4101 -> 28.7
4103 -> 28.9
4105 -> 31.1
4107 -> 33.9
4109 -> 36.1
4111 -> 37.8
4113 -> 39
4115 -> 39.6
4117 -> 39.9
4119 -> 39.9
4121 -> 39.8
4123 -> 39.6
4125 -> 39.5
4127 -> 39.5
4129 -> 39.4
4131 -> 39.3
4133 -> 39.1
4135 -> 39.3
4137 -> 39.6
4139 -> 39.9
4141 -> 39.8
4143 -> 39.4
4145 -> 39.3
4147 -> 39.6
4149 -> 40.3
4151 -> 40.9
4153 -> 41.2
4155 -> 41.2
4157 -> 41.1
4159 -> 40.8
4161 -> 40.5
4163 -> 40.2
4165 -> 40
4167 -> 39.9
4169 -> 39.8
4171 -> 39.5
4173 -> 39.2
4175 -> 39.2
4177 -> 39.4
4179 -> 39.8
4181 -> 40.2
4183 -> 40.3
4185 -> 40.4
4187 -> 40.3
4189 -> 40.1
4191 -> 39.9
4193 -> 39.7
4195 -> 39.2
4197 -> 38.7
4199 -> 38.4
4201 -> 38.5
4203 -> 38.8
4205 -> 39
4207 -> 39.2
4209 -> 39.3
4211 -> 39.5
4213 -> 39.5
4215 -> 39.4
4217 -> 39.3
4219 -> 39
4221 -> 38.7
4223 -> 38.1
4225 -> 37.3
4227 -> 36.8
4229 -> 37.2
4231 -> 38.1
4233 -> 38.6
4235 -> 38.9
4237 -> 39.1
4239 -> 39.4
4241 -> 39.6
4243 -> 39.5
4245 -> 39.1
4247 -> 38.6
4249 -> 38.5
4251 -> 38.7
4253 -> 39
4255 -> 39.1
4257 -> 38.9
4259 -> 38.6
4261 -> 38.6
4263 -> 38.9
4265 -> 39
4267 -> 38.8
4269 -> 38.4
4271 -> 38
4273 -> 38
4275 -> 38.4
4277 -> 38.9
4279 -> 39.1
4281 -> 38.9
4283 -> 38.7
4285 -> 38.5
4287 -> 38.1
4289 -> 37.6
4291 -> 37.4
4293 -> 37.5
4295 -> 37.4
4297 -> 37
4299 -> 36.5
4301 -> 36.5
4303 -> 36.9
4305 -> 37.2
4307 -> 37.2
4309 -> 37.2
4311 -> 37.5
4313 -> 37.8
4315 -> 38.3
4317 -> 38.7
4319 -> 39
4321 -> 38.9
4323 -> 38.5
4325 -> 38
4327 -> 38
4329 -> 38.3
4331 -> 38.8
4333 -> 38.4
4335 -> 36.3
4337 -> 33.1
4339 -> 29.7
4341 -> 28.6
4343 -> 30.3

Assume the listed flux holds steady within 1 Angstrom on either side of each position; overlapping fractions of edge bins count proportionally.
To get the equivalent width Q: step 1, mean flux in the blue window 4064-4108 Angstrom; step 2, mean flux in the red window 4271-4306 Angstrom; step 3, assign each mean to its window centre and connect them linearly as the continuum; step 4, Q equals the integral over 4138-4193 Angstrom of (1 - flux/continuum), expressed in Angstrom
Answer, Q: -4.8 Angstrom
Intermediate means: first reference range 36.3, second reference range 37.8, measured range 40.1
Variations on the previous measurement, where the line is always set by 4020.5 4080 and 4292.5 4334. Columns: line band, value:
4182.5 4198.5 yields -0.54 Angstrom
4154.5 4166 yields -0.59 Angstrom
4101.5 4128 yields 1.20 Angstrom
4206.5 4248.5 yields -0.55 Angstrom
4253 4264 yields -0.21 Angstrom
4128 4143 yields -0.28 Angstrom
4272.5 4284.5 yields -0.22 Angstrom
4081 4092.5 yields 0.17 Angstrom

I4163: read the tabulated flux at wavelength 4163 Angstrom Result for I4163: 40.2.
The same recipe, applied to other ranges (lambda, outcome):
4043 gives 39.6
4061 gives 38.8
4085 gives 38.6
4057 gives 39.4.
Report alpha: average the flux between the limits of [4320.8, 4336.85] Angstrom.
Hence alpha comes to 37.8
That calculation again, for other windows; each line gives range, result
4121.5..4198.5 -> 39.9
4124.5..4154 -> 39.7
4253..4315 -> 38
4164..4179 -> 39.6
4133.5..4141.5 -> 39.6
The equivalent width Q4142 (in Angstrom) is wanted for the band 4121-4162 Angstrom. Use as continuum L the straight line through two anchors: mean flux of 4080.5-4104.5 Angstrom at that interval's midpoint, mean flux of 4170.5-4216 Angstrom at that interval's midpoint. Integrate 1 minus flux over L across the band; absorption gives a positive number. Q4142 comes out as -2.8 Angstrom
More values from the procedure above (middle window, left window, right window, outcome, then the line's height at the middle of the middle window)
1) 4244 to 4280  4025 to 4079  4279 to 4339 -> -0.8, 37.9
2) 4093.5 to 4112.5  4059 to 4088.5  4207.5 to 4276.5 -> 2.6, 38.5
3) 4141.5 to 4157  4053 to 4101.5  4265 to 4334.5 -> -1.1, 37.7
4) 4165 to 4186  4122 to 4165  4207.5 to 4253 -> -0.1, 39.5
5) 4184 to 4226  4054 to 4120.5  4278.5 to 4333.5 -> -1.8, 37.6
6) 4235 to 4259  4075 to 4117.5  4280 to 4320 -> -1.1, 37.3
